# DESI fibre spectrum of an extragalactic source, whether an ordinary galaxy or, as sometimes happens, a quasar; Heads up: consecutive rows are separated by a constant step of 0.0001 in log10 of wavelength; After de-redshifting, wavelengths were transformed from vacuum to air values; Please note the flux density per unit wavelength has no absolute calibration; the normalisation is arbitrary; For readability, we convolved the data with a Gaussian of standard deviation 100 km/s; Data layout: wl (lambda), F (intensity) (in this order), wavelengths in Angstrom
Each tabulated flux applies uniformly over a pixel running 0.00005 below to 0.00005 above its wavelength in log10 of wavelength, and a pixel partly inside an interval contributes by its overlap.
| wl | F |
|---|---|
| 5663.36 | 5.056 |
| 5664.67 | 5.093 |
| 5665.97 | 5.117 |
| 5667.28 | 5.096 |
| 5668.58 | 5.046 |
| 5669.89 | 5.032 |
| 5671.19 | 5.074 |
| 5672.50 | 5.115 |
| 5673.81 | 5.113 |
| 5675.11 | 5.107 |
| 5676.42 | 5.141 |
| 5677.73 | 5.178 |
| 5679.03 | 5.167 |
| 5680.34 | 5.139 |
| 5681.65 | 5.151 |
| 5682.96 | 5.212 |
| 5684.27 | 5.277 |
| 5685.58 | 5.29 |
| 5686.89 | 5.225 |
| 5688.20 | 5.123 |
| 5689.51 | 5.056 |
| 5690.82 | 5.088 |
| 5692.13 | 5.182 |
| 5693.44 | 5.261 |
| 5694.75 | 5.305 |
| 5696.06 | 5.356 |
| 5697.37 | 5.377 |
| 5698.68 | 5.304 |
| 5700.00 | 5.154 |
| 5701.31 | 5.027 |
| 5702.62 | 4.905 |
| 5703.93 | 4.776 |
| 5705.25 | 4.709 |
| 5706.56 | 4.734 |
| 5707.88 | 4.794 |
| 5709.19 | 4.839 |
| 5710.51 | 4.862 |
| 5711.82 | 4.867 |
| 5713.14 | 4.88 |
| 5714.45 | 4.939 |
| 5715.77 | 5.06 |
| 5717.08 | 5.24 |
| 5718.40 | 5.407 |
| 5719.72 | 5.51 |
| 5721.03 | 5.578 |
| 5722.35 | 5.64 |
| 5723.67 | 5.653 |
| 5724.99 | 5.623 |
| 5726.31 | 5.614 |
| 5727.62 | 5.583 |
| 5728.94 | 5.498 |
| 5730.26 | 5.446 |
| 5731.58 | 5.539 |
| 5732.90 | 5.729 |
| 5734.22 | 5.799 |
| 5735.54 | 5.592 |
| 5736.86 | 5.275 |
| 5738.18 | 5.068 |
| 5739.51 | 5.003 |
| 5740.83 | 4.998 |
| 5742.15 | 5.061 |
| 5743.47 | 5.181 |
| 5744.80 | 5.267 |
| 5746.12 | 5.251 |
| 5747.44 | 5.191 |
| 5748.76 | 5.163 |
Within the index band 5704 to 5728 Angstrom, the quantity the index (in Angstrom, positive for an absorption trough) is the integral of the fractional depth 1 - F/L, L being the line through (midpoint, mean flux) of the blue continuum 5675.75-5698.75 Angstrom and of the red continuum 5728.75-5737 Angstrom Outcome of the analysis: 1.2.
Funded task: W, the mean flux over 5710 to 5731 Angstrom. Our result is 5.34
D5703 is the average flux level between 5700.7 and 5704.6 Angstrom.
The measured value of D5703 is 4.9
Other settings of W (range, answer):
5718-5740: 5.51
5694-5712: 5.01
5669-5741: 5.21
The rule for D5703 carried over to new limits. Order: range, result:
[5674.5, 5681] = 5.14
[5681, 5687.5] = 5.23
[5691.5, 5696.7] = 5.28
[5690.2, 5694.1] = 5.18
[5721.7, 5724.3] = 5.64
